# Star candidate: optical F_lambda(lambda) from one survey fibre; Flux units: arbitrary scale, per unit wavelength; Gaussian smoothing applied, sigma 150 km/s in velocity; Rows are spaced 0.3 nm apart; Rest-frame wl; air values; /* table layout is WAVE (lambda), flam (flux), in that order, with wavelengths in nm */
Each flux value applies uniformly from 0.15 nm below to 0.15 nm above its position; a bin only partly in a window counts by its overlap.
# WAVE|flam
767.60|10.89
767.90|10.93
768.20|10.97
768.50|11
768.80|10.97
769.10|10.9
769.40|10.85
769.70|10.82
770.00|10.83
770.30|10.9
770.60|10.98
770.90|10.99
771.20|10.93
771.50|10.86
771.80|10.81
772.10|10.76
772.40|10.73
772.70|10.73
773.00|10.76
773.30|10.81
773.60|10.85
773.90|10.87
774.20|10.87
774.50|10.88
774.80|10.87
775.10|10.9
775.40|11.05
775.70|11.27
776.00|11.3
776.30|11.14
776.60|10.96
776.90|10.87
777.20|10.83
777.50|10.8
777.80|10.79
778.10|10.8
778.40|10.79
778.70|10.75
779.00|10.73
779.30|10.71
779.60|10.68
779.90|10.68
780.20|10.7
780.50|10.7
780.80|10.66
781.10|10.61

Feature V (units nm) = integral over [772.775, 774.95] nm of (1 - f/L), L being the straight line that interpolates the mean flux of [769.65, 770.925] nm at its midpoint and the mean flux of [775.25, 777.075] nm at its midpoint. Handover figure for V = 0.04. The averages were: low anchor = 10.9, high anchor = 11.1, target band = 10.8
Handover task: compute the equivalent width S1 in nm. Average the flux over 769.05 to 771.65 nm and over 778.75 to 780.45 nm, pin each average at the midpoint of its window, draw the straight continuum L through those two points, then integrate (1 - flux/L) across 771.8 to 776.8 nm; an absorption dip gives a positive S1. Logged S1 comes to -0.049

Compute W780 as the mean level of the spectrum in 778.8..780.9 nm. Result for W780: 10.7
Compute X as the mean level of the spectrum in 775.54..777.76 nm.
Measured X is 11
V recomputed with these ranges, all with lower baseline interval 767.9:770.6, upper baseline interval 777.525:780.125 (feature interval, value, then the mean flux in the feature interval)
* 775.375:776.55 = -0.04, 11.2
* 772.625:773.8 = 0.01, 10.8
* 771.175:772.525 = 0.01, 10.8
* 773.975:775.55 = -0.01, 10.9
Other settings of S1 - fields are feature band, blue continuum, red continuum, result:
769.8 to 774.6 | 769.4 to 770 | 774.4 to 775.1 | 0.003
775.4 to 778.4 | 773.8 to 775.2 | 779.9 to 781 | -0.047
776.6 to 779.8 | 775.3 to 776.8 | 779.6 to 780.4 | 0.033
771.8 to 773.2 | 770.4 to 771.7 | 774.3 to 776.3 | 0.028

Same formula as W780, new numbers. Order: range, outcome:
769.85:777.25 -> 10.9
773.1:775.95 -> 10.9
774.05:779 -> 10.9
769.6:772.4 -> 10.9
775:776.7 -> 11.1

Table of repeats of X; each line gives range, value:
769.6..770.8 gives 10.9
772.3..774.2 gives 10.8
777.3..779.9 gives 10.8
